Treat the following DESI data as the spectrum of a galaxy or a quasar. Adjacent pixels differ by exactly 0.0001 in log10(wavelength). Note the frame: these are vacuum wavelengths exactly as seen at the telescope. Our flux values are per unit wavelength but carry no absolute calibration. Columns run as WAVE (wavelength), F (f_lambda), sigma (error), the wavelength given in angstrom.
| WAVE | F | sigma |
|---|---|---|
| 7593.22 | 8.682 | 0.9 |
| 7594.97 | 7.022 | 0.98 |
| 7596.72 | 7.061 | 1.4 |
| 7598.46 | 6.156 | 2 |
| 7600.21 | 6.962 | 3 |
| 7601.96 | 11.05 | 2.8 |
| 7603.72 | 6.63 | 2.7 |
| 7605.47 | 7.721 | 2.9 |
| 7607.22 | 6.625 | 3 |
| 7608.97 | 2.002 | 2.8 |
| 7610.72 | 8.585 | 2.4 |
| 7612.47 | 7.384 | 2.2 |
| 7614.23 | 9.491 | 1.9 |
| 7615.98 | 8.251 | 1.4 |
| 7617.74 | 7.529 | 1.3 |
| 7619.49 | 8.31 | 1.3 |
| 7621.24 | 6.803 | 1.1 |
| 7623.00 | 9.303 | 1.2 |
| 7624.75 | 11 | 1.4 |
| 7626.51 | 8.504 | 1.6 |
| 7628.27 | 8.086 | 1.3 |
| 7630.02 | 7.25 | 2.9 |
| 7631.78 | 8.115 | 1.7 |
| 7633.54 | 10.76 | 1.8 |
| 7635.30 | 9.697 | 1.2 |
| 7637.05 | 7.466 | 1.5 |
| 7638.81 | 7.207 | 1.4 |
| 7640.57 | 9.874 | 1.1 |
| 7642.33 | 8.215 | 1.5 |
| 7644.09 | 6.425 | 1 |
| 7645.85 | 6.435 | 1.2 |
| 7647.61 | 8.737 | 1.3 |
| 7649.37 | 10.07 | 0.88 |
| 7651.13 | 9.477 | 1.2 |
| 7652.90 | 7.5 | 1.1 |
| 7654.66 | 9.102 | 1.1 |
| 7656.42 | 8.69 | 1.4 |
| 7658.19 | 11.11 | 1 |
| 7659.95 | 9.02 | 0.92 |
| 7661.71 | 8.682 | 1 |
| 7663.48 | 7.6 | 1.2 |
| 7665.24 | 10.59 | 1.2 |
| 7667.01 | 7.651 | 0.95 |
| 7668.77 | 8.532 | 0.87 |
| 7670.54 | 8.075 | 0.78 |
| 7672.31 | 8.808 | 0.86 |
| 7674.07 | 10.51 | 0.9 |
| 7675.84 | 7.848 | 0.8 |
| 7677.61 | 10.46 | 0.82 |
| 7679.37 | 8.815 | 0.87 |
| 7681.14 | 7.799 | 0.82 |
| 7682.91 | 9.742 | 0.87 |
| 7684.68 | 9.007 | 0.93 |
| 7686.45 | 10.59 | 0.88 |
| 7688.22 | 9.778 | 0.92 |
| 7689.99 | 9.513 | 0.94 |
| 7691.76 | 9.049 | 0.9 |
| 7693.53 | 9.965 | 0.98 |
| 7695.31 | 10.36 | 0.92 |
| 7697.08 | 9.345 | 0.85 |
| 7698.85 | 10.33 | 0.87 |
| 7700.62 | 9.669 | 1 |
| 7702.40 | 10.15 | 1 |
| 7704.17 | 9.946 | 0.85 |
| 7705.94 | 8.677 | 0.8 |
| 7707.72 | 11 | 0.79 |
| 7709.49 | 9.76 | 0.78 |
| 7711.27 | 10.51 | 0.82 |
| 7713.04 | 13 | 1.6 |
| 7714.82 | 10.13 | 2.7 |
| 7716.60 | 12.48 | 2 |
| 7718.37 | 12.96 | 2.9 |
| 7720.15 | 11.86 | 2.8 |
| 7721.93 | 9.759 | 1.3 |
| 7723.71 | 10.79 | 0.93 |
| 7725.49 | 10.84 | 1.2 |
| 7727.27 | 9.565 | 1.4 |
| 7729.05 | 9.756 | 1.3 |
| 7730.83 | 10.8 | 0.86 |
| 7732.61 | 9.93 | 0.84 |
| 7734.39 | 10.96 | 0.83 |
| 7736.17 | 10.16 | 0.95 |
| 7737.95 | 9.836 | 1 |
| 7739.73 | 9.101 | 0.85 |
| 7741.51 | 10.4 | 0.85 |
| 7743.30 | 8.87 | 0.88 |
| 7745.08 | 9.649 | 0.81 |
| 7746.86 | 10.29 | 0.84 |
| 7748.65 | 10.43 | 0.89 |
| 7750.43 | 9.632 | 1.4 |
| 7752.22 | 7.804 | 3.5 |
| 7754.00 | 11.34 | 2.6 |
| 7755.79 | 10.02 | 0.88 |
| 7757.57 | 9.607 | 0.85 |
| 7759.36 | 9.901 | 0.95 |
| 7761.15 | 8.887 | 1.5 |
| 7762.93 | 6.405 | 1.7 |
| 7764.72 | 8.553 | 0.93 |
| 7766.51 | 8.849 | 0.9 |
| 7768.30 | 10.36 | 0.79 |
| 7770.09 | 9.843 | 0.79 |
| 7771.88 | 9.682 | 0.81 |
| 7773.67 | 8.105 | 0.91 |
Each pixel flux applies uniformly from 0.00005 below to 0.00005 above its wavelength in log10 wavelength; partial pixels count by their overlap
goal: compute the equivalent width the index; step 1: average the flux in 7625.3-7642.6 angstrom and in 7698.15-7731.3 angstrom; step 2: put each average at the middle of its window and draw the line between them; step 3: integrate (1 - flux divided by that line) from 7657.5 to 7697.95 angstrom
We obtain 1.84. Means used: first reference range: 8.57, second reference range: 10.6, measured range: 9.25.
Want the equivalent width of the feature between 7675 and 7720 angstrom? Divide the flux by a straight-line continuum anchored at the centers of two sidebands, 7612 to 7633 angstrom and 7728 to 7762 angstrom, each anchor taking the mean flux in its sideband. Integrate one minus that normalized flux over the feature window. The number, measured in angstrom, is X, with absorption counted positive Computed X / -3.7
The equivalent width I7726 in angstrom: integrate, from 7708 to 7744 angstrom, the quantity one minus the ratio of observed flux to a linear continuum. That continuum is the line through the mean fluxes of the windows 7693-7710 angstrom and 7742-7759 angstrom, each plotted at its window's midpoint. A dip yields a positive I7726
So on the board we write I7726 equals -2.73 angstrom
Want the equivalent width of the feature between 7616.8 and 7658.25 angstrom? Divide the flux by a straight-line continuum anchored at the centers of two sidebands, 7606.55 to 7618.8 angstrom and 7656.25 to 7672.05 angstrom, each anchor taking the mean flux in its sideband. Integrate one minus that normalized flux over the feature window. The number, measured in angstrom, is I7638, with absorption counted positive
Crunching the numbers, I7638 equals -2.8 angstrom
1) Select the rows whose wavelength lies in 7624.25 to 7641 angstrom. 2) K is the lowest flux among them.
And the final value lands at 7.207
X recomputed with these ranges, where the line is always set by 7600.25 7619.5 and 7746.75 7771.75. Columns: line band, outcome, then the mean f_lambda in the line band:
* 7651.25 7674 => -1.9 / 8.86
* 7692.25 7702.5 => -1.5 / 9.91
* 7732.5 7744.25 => -1.0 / 9.89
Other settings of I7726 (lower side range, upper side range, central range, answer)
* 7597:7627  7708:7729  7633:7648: 0.6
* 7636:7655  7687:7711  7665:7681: 0.2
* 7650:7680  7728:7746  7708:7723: -2.5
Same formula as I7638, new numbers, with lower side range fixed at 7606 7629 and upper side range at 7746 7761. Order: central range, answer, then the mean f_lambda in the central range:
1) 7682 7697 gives -1.4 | 9.72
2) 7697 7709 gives -1.1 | 9.91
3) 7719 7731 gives -1.4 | 10.5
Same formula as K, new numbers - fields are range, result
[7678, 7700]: 7.799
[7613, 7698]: 6.425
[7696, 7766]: 6.405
